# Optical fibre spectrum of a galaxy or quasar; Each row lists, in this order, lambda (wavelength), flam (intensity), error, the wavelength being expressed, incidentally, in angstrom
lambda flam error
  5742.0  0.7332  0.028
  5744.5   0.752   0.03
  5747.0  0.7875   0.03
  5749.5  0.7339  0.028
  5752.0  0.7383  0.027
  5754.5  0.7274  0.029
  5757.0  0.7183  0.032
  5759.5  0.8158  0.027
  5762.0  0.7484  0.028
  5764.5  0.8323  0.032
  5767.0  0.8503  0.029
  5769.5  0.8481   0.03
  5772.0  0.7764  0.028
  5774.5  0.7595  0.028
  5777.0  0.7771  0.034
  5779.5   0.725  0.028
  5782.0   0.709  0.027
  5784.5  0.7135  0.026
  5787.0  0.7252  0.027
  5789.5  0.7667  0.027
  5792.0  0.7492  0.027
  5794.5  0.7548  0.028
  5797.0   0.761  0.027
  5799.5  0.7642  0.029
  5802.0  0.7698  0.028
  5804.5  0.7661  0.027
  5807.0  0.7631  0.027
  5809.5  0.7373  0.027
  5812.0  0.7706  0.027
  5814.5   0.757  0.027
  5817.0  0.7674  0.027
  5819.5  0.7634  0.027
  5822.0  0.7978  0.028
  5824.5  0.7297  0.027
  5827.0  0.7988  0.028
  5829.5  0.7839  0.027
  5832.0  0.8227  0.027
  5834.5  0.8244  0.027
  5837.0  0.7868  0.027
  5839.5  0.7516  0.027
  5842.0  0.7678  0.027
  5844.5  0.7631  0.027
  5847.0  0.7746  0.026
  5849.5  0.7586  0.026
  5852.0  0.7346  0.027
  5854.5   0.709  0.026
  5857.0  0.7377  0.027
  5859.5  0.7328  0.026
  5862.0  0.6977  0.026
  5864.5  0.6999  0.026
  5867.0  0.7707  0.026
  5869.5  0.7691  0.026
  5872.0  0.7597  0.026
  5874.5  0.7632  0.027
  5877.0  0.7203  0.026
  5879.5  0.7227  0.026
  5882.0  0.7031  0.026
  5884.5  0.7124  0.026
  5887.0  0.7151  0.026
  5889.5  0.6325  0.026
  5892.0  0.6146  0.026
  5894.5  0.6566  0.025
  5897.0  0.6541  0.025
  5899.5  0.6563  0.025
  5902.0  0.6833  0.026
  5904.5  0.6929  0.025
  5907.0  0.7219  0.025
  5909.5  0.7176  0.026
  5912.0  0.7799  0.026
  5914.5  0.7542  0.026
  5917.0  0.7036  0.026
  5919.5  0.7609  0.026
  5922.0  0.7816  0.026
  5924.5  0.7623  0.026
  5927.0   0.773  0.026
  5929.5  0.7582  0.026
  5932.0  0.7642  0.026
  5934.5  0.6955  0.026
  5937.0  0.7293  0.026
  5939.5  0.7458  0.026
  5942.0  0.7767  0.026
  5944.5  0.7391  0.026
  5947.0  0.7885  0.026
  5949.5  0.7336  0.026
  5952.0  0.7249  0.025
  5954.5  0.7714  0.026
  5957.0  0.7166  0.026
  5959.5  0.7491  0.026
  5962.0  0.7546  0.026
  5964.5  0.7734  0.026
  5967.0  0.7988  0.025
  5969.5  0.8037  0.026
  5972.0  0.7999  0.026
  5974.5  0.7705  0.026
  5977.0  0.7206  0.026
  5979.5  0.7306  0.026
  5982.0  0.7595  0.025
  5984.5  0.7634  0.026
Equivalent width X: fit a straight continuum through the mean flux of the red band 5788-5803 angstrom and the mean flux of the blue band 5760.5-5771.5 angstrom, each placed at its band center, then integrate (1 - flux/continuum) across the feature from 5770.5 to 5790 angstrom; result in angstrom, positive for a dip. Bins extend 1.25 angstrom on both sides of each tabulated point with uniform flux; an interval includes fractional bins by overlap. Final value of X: 1.1 angstrom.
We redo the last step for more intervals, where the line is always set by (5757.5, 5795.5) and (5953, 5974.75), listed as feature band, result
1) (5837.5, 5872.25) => 1.1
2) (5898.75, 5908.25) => 1.0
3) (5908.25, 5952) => 1.1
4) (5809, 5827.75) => 0.1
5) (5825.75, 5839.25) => -0.5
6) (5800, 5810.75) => 0.1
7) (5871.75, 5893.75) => 2.0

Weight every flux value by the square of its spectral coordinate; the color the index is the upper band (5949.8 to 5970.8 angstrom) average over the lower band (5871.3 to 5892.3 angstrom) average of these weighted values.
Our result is 1.10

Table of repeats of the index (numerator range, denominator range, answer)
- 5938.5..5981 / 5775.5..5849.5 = 1.04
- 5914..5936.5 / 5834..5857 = 1.01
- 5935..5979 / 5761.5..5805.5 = 1.05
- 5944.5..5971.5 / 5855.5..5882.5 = 1.07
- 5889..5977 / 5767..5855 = 1.00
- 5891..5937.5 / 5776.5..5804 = 1.01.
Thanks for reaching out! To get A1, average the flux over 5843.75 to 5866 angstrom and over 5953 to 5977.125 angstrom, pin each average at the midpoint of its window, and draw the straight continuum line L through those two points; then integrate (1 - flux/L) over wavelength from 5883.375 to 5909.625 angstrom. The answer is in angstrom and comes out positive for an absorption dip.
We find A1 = 2.5 angstrom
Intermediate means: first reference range 0.734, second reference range 0.768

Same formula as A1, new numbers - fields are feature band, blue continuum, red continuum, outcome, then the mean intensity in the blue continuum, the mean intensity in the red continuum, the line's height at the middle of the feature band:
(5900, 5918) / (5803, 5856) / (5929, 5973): 1.0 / 0.768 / 0.757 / 0.76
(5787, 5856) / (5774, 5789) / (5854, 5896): -3.8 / 0.735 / 0.712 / 0.726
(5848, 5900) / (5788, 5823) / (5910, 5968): 3.2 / 0.763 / 0.753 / 0.758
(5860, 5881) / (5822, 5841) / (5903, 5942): 0.8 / 0.786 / 0.743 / 0.768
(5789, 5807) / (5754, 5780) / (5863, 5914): 0.1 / 0.783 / 0.708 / 0.764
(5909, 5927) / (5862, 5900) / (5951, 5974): -0.5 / 0.704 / 0.766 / 0.732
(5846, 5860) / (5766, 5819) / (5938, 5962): 0.3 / 0.762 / 0.75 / 0.757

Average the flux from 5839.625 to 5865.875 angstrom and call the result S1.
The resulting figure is 0.738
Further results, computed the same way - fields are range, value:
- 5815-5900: 0.738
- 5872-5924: 0.709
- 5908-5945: 0.749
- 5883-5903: 0.666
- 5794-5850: 0.771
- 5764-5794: 0.767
